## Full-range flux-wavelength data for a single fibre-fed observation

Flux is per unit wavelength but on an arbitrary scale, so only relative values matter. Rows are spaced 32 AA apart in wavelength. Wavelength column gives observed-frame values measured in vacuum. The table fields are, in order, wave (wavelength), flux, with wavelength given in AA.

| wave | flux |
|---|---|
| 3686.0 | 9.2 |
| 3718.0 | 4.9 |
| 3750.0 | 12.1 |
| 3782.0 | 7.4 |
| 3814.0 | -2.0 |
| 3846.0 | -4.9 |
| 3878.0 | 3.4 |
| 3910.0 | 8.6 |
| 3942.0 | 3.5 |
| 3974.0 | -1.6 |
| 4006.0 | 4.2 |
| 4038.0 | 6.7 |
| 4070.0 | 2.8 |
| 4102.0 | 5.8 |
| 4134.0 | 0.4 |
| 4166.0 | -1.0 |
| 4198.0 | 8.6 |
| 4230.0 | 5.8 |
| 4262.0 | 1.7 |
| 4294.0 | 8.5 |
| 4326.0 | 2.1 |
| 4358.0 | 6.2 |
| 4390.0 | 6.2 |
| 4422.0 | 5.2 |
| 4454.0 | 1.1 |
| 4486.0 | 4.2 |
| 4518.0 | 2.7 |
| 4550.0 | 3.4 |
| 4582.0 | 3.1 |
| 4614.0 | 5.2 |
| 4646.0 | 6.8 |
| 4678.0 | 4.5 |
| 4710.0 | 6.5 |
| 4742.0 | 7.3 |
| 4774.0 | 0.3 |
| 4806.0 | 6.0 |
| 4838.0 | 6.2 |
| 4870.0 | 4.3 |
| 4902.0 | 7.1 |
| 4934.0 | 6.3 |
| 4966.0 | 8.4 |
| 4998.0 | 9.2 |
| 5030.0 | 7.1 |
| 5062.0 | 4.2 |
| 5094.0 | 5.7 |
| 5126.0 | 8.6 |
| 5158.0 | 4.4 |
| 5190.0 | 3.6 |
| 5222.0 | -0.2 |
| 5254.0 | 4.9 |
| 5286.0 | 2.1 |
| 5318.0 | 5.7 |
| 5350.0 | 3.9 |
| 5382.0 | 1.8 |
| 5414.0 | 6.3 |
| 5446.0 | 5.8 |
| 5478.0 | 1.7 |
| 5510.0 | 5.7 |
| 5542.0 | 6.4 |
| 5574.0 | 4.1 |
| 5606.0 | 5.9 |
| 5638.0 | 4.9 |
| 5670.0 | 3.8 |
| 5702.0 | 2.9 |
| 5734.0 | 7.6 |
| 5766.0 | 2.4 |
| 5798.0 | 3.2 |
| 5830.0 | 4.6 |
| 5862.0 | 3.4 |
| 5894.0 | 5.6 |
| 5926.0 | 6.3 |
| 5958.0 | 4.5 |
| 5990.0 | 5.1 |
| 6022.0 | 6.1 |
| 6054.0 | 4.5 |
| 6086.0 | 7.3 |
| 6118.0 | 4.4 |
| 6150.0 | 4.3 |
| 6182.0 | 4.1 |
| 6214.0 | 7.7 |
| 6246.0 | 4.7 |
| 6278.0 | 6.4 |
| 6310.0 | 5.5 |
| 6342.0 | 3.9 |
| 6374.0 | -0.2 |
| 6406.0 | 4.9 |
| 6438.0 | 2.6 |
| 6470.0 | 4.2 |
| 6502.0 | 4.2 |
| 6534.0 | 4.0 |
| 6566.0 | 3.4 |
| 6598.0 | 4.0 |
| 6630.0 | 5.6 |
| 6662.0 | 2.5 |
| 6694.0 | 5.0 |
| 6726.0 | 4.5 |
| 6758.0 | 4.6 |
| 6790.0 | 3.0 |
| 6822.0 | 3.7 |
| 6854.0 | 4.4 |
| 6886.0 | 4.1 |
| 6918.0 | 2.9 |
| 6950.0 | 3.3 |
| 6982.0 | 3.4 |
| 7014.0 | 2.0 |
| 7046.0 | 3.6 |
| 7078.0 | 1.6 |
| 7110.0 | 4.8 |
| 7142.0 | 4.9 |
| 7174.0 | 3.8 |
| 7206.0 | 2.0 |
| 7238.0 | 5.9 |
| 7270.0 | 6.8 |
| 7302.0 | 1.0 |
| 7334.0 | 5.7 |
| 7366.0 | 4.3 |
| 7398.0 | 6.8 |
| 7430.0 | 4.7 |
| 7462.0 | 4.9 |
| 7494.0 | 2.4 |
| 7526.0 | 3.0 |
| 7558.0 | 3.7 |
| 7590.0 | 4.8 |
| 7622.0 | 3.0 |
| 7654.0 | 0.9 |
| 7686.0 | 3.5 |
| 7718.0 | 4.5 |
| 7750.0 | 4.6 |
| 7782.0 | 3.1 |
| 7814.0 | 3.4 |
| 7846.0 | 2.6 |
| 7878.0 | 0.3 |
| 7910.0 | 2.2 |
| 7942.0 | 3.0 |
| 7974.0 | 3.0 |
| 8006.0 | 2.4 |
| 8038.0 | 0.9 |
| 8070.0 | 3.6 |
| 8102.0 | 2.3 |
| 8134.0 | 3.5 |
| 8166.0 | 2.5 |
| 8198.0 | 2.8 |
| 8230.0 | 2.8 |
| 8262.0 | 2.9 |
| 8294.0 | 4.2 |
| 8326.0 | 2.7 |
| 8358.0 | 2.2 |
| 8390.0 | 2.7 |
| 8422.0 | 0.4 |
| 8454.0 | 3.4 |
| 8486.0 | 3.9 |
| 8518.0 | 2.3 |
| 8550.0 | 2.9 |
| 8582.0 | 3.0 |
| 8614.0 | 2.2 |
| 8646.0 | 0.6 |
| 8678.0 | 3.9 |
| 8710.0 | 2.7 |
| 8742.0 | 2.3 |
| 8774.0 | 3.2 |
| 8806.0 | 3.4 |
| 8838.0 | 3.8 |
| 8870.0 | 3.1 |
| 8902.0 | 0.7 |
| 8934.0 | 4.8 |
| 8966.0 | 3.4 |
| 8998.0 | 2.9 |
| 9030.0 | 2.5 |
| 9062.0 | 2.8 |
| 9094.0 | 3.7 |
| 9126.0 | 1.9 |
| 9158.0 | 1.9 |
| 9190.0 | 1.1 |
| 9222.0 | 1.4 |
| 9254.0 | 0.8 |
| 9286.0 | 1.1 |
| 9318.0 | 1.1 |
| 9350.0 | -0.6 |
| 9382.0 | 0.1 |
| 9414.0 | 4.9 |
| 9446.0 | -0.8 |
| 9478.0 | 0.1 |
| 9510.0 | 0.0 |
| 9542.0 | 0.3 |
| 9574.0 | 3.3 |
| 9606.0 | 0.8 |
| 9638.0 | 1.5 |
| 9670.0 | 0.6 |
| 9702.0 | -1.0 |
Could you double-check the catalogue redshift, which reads 0.13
